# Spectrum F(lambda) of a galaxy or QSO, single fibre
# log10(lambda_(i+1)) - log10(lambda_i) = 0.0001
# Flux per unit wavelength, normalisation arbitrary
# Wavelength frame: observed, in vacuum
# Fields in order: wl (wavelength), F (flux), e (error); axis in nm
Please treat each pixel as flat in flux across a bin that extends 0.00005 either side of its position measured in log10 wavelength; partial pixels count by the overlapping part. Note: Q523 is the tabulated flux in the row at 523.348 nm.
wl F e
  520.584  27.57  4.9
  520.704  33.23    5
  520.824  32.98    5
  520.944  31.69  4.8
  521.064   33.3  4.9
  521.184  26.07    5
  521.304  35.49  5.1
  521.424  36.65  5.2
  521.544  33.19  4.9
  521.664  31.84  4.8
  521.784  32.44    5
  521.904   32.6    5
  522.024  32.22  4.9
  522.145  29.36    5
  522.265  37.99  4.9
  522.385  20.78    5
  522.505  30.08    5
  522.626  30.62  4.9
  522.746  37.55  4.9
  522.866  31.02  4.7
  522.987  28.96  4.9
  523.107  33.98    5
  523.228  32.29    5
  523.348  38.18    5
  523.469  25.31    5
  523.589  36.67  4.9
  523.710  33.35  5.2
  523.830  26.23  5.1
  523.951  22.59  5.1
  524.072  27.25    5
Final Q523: 38.18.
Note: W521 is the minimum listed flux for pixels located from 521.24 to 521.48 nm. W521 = 35.49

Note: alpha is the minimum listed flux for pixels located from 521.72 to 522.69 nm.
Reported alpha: 20.78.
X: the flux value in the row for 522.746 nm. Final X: 37.55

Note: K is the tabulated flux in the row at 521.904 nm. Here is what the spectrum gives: 32.6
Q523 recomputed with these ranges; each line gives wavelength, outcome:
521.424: 36.65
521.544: 33.19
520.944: 31.69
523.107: 33.98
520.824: 32.98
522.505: 30.08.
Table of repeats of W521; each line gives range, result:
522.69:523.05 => 28.96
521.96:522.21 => 29.36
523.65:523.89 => 26.23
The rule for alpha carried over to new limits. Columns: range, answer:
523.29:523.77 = 25.31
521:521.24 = 26.07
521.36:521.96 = 31.84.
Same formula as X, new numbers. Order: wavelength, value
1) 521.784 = 32.44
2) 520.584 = 27.57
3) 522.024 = 32.22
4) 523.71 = 33.35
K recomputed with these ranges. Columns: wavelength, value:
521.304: 35.49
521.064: 33.3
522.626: 30.62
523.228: 32.29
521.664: 31.84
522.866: 31.02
